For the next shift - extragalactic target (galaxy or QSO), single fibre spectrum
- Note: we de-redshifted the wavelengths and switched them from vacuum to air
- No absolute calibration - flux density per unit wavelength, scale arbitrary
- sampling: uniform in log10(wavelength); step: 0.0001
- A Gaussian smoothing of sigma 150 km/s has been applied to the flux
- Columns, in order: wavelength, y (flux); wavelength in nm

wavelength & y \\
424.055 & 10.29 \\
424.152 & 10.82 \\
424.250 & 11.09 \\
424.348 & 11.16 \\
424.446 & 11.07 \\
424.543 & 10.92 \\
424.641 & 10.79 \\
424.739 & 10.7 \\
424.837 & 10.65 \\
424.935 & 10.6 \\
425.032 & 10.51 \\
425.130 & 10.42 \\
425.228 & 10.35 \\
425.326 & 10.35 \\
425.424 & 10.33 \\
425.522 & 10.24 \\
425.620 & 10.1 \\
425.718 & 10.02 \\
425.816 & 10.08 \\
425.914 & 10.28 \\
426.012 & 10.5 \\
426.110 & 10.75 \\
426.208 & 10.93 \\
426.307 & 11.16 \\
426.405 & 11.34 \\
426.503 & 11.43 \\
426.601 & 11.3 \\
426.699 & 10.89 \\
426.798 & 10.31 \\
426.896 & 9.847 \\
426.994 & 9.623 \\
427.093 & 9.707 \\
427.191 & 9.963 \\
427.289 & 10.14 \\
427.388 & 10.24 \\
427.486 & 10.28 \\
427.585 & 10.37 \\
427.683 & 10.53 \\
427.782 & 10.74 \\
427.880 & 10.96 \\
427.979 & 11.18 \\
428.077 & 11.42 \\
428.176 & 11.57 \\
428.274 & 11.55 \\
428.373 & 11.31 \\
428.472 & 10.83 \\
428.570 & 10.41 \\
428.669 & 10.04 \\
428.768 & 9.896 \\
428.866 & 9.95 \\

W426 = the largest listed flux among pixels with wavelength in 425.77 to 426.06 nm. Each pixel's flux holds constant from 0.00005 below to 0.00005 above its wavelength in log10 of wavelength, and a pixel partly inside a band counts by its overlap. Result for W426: 10.5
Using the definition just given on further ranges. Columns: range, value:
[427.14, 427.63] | 10.37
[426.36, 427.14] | 11.43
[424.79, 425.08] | 10.65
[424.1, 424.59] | 11.16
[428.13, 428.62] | 11.57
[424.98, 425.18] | 10.51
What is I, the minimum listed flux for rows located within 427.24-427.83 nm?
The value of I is 10.14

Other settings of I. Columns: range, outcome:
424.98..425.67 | 10.1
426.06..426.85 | 10.31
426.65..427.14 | 9.623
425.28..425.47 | 10.33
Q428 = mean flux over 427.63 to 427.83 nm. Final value 10.6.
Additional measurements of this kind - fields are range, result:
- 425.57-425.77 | 10.1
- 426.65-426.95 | 10.3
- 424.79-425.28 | 10.5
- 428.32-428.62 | 10.8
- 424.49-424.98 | 10.7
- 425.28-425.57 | 10.3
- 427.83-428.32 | 11.4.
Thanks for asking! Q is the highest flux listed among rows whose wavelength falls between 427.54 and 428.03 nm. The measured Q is 11.18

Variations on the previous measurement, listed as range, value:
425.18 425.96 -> 10.35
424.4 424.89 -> 11.07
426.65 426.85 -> 10.89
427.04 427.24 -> 9.963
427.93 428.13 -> 11.42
